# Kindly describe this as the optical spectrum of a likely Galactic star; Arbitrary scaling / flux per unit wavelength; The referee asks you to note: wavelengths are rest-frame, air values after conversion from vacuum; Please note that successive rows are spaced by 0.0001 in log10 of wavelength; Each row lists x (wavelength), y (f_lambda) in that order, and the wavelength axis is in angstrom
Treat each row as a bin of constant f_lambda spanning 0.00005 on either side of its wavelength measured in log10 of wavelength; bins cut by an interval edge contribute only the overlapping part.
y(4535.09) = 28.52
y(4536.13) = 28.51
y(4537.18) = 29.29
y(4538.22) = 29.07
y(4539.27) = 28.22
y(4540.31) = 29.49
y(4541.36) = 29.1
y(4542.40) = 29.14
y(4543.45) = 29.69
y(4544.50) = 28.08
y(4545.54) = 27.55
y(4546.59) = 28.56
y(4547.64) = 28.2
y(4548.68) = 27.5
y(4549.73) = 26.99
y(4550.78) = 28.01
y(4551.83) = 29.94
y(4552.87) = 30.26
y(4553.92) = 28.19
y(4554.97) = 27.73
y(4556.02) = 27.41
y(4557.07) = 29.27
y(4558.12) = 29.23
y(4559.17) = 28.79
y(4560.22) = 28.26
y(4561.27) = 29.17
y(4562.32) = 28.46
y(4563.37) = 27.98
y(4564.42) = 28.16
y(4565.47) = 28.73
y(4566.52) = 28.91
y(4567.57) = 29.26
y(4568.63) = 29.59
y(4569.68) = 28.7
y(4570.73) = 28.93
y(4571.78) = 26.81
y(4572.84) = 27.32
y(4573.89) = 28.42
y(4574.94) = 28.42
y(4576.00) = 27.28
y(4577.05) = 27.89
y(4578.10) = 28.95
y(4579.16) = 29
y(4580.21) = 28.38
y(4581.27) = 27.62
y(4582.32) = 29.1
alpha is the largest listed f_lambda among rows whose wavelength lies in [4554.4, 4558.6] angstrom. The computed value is 29.27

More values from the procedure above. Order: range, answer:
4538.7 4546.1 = 29.69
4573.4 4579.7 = 29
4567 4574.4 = 29.59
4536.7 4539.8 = 29.29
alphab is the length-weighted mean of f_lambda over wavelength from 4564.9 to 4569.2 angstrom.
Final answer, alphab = 29.1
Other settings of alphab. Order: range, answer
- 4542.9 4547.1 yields 28.4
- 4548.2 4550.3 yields 27.2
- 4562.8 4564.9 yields 28.1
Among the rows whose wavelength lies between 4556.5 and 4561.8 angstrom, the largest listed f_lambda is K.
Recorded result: 29.27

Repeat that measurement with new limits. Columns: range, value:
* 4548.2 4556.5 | 30.26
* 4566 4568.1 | 29.26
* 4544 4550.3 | 28.56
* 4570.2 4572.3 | 28.93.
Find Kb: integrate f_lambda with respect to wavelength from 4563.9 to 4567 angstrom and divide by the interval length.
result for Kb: 28.6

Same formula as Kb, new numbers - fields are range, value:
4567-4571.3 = 29.1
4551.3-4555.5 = 29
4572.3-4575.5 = 28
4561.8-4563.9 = 28.2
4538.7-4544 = 29.1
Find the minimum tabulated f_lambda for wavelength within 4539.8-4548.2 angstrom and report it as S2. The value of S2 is 27.55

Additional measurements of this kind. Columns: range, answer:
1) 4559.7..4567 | 27.98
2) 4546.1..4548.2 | 28.2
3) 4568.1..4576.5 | 26.81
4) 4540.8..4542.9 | 29.1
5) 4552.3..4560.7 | 27.41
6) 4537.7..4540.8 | 28.22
